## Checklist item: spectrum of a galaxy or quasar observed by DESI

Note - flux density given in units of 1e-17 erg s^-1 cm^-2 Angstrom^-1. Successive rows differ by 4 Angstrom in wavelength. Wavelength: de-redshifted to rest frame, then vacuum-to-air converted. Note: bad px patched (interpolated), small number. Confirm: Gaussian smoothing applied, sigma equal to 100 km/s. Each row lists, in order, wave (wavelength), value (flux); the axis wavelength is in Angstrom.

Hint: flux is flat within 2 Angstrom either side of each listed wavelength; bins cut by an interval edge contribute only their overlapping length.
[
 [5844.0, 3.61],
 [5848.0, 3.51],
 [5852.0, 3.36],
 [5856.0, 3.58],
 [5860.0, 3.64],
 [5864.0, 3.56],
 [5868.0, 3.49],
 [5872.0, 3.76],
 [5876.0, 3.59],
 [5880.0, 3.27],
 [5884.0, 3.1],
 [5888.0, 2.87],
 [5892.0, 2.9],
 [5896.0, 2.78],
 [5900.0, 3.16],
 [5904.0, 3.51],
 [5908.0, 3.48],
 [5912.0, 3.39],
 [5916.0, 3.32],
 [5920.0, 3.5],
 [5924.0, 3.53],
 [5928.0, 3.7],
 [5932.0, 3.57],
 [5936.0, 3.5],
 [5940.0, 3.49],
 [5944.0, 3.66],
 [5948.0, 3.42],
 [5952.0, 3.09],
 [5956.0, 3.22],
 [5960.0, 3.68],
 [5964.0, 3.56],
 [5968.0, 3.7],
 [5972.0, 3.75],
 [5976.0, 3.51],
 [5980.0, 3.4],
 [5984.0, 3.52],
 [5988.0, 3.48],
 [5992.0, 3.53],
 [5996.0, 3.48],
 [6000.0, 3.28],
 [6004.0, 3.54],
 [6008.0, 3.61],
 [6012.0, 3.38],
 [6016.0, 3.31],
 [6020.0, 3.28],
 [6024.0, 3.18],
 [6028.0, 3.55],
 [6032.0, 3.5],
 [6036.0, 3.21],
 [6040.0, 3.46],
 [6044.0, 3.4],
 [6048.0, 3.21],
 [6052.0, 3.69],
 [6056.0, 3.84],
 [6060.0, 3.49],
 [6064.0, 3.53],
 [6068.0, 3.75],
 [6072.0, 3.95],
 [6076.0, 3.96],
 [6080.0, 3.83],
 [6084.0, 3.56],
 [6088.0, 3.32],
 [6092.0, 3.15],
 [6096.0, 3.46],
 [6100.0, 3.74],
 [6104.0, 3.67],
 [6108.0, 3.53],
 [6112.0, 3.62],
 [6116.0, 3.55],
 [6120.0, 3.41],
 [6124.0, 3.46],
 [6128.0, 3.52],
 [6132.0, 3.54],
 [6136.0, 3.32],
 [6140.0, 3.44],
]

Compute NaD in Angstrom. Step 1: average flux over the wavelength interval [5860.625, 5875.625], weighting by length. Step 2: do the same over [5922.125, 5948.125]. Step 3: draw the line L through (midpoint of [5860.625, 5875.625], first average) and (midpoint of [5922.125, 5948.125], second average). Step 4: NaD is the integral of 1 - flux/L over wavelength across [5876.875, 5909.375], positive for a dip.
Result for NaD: 4.04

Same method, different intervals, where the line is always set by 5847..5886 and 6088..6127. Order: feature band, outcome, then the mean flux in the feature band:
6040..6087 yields -1.9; 3.64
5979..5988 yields 0.1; 3.47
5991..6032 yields 0.9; 3.42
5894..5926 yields 1.4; 3.33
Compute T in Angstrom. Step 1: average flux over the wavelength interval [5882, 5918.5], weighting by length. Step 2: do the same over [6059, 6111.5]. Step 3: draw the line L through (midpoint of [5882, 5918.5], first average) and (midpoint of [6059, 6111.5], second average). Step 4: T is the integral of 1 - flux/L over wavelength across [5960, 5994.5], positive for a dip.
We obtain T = -2.1 Angstrom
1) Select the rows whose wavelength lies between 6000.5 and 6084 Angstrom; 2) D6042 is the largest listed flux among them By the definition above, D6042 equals 3.96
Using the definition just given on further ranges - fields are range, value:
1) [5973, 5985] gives 3.52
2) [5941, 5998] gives 3.75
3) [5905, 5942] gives 3.7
